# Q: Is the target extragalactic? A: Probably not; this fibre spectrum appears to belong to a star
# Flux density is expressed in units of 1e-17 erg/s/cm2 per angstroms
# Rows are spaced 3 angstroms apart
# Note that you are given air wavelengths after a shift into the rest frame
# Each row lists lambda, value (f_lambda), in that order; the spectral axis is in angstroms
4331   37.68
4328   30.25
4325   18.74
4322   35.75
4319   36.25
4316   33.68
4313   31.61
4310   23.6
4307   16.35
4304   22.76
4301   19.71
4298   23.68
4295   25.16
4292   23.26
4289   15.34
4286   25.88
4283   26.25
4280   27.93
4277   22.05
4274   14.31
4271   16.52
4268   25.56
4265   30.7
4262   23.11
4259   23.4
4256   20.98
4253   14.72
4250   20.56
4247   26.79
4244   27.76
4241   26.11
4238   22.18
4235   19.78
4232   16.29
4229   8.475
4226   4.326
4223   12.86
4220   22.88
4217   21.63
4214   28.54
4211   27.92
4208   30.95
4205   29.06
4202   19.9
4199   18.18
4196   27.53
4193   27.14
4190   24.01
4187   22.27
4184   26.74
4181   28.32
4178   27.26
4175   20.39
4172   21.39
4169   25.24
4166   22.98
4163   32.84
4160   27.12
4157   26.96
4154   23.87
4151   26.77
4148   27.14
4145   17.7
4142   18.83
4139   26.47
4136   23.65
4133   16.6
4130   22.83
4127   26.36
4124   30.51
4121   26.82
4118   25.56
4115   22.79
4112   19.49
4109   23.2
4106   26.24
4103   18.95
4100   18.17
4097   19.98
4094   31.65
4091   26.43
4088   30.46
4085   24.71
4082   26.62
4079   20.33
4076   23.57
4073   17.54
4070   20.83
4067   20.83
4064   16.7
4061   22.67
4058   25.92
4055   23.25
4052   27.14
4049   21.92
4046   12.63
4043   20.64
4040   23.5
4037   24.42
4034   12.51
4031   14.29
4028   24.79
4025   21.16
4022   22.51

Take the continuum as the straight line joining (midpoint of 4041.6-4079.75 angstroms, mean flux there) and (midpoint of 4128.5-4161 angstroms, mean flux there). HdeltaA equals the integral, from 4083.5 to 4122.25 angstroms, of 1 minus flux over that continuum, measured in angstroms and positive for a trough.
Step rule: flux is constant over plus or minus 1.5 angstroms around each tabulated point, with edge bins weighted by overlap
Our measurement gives -3.4 angstroms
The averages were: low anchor 21.1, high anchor 23.4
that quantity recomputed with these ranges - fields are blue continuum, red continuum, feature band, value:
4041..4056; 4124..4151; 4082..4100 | -3.15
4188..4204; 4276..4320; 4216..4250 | 7.02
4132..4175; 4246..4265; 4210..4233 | 5.21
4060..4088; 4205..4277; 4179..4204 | -3.36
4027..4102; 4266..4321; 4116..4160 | -3.30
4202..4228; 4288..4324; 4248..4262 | 1.81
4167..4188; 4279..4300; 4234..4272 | 1.47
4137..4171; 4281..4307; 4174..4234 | 4.79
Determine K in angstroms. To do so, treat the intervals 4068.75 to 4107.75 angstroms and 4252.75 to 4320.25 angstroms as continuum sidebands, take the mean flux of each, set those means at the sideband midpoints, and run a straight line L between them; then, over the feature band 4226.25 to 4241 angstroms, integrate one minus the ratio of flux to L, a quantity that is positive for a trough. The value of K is 4.4 angstroms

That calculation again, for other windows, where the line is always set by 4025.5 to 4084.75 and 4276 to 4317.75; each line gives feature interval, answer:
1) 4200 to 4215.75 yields -2.61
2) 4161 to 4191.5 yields -3.39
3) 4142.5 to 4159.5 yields -1.49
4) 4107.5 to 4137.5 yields -2.45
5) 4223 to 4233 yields 5.78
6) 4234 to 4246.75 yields -0.50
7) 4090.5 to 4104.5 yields -0.73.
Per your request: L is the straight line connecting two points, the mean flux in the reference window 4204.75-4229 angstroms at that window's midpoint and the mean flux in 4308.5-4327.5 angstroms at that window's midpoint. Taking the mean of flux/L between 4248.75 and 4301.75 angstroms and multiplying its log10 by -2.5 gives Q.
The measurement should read 0.18 mag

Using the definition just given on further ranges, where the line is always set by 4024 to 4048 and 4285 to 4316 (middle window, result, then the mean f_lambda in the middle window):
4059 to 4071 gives -0.04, 20.5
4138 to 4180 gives -0.17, 24.7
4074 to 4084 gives -0.17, 23.3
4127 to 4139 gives -0.08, 22.4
